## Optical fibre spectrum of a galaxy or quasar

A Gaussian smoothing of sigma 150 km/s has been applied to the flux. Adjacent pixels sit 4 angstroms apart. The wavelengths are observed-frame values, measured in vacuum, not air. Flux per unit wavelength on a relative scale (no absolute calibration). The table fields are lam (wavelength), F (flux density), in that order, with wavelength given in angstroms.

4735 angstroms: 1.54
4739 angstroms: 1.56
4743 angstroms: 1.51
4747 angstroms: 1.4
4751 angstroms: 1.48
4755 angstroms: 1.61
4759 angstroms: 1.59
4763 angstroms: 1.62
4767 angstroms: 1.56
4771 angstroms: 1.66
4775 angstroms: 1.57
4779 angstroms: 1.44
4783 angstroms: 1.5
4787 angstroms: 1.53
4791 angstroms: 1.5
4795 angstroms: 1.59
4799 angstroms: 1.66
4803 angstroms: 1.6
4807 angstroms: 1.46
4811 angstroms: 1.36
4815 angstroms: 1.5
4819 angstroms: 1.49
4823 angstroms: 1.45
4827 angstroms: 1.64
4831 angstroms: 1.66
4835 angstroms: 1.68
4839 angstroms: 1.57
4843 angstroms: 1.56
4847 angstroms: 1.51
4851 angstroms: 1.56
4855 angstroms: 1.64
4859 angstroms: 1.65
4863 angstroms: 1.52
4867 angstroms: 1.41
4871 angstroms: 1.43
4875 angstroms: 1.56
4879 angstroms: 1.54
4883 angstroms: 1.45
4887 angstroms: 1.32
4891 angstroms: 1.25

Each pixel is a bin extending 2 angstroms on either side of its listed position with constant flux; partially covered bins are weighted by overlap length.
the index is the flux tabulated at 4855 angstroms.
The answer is 1.64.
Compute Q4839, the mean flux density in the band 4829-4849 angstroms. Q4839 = 1.6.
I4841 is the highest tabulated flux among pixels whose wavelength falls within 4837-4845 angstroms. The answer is 1.57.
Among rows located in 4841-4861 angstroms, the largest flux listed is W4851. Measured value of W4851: 1.65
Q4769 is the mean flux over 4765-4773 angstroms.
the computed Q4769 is 1.61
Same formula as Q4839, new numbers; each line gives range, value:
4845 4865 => 1.58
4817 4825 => 1.47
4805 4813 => 1.41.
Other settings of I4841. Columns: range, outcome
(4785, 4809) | 1.66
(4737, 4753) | 1.56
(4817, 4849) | 1.68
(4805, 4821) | 1.5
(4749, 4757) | 1.61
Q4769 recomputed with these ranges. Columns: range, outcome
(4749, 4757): 1.54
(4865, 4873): 1.42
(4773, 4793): 1.51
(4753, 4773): 1.61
